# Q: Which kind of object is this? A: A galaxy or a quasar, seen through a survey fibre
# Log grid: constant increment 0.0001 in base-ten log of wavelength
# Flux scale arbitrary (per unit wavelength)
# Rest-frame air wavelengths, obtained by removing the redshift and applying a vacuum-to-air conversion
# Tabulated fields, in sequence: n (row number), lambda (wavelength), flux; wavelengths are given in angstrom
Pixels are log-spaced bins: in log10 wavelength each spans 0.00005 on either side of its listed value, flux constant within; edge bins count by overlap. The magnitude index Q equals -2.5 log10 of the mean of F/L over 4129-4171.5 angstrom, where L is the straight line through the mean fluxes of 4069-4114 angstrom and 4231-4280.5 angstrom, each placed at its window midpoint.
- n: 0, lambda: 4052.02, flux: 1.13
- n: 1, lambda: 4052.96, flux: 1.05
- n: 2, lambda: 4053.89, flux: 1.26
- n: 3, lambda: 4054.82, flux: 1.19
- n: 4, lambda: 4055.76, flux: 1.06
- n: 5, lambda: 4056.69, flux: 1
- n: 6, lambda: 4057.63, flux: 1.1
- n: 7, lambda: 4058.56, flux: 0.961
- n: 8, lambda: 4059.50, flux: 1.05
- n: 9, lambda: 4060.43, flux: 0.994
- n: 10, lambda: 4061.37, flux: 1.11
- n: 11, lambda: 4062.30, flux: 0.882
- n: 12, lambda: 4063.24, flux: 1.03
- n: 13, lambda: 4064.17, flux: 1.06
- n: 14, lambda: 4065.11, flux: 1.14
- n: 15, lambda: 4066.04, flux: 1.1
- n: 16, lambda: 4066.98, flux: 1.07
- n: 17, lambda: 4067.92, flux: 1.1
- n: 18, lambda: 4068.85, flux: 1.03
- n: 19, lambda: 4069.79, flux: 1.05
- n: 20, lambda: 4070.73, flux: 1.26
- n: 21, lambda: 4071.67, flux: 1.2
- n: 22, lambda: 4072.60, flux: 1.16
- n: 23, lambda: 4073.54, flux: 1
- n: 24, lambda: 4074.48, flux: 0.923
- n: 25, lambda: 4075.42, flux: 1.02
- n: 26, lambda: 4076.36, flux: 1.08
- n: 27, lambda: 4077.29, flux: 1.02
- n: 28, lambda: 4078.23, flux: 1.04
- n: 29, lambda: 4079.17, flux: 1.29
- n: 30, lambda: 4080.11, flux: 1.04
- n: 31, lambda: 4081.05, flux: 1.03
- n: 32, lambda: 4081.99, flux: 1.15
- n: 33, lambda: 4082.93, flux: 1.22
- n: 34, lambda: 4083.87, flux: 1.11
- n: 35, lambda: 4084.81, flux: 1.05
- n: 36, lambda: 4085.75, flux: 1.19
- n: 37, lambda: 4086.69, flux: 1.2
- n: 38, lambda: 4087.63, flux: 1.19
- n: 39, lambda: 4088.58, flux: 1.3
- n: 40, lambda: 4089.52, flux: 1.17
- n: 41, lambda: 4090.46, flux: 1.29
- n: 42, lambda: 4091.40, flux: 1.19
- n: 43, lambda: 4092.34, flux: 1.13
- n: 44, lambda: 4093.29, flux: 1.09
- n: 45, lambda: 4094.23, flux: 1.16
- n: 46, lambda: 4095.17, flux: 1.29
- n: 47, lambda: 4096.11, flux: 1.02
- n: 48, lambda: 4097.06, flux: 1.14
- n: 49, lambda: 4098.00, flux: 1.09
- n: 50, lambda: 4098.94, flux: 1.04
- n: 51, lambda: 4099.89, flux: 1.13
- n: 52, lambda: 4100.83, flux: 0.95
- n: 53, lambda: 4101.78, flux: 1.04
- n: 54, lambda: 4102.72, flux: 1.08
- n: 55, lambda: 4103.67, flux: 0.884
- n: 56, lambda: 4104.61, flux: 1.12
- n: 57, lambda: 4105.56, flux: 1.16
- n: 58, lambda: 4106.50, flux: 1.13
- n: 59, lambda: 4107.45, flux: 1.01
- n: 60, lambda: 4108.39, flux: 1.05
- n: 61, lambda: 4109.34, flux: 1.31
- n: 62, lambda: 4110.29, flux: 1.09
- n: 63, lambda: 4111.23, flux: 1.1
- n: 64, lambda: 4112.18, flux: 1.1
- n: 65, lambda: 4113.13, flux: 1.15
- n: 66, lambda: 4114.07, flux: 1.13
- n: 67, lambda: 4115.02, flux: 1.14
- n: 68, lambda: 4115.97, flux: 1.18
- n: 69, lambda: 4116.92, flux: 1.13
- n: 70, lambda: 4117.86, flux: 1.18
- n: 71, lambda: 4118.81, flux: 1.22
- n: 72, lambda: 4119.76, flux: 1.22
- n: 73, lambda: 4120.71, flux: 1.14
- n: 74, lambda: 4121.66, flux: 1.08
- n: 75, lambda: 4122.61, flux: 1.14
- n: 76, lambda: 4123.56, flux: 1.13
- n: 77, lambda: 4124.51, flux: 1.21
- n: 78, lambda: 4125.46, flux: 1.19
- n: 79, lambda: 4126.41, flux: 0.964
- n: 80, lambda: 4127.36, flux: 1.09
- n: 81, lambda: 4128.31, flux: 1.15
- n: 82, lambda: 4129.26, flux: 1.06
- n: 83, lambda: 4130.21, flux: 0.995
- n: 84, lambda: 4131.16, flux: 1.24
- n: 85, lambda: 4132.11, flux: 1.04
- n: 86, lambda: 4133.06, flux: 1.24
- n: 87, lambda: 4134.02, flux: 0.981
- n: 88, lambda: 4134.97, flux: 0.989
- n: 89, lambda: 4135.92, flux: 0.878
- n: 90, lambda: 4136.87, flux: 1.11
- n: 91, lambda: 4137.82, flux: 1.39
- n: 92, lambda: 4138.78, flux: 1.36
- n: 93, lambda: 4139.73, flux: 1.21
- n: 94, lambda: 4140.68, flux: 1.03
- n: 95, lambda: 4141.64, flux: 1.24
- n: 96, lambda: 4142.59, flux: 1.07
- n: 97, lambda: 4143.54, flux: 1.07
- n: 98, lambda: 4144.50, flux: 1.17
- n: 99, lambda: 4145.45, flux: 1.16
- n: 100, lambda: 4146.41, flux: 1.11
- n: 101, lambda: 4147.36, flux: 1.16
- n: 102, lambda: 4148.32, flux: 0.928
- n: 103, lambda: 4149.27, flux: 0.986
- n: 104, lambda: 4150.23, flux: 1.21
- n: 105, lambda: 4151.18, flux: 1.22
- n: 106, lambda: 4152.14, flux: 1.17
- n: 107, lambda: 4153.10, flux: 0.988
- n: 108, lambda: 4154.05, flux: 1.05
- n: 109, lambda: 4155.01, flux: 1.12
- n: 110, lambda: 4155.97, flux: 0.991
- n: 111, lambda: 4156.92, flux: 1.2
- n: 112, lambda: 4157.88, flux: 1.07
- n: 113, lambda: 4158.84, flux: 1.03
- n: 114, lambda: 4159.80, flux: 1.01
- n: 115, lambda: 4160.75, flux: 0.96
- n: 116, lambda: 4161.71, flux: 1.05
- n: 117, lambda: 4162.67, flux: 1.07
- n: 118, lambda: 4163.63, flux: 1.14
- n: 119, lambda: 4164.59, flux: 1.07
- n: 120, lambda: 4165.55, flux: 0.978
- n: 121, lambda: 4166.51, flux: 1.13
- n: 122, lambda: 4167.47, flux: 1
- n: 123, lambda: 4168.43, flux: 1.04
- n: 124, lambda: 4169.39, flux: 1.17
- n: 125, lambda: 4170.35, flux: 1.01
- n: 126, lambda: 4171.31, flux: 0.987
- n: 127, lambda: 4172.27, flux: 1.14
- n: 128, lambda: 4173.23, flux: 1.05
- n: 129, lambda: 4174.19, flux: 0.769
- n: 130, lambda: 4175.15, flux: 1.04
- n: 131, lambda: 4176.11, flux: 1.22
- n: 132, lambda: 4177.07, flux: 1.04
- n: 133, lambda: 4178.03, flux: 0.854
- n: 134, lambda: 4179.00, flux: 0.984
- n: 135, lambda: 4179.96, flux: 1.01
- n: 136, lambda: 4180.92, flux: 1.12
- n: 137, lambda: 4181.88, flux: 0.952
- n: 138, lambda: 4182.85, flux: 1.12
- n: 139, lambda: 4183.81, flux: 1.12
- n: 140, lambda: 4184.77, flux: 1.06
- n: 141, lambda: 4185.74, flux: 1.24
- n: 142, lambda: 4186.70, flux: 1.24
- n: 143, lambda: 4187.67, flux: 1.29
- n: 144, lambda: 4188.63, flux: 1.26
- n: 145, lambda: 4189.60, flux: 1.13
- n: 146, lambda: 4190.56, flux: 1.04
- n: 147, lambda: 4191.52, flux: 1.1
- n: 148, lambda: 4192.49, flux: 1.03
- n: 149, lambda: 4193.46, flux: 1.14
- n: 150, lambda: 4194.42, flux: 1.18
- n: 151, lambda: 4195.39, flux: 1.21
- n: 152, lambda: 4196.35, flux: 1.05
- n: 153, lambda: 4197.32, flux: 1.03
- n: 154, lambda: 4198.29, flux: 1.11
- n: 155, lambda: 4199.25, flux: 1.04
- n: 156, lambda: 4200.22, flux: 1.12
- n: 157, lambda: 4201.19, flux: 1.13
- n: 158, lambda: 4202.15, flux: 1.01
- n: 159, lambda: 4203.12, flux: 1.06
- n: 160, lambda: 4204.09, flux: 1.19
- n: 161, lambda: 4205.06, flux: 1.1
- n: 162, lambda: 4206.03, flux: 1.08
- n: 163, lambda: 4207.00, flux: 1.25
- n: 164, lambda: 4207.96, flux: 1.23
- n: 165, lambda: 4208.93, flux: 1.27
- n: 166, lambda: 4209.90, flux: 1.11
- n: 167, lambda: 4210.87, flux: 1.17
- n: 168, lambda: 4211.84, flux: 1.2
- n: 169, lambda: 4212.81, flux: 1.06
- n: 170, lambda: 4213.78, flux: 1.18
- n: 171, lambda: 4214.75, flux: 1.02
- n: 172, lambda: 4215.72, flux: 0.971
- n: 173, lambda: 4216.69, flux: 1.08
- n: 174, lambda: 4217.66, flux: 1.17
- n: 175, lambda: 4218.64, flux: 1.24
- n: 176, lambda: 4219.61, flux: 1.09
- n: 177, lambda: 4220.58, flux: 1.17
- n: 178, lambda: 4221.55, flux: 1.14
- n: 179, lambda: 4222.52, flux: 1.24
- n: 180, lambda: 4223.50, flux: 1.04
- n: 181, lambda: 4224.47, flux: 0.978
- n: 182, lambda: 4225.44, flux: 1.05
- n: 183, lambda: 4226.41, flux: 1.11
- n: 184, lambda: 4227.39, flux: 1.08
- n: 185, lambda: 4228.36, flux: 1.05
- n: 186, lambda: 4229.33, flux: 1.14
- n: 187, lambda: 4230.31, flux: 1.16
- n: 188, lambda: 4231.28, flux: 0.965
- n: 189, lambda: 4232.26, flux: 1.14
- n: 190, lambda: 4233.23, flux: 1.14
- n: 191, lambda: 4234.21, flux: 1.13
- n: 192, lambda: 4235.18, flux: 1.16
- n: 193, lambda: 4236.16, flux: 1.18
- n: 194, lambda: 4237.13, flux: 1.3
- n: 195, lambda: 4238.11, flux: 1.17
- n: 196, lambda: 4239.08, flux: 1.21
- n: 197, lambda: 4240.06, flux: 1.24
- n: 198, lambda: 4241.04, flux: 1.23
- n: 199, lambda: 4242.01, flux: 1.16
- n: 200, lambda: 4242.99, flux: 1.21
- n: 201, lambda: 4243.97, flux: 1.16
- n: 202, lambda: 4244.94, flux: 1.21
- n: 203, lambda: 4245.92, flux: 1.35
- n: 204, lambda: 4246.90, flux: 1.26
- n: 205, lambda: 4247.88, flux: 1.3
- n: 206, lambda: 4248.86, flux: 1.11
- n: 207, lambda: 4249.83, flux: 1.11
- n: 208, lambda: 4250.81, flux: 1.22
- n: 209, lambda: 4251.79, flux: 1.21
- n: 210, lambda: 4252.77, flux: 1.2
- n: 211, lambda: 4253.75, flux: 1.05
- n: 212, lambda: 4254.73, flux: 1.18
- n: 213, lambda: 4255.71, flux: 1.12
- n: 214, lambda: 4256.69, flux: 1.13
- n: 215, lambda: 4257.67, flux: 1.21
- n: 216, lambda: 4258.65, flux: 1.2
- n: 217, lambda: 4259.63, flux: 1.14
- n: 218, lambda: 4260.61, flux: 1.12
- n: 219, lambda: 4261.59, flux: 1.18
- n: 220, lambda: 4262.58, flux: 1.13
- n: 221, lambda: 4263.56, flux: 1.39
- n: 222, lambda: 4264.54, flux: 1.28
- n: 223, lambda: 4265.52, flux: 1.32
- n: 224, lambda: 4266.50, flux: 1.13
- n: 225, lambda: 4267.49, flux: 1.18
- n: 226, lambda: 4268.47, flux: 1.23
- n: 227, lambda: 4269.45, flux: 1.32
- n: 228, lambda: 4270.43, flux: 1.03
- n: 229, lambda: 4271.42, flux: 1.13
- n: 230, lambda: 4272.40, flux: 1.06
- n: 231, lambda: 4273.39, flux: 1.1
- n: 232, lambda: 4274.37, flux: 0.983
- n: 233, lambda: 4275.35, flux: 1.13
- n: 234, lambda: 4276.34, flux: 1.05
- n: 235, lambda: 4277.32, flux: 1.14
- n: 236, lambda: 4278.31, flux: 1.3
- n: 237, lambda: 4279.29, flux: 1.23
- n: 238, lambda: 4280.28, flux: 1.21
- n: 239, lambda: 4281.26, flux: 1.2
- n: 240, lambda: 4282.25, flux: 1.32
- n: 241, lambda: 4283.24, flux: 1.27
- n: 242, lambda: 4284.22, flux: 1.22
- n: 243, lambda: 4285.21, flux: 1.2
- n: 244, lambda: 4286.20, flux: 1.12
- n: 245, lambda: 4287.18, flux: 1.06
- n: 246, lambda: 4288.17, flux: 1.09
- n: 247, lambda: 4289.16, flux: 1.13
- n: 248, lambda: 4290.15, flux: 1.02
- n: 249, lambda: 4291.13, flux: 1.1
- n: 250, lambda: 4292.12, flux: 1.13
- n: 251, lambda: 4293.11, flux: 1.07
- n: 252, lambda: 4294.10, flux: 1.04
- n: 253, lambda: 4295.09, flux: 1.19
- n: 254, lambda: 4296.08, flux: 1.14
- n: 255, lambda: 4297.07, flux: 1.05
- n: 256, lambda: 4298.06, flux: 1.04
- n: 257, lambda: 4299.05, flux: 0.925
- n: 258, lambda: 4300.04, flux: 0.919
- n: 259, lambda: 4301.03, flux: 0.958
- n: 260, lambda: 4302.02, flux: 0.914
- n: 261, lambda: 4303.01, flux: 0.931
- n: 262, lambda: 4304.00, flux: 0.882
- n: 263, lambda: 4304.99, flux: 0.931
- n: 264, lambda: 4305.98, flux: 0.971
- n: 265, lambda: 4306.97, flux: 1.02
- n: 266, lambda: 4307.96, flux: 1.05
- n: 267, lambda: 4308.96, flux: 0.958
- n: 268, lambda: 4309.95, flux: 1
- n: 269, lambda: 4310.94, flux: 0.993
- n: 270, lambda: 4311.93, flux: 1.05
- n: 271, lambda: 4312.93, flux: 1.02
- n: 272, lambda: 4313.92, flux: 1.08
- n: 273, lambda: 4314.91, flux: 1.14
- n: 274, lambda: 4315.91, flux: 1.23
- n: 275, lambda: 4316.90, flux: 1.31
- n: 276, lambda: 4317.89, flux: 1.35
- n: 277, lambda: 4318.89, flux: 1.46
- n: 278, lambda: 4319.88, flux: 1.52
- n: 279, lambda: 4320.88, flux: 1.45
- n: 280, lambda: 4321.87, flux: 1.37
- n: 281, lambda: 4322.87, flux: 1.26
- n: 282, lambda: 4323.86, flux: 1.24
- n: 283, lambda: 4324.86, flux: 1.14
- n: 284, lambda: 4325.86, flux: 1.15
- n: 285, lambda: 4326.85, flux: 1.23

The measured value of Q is 0.045 mag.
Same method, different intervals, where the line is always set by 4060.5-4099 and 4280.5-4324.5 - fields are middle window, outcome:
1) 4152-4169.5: 0.06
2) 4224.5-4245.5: -0.03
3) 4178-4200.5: 0.01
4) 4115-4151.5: -0.01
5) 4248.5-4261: -0.03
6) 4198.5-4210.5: -0.01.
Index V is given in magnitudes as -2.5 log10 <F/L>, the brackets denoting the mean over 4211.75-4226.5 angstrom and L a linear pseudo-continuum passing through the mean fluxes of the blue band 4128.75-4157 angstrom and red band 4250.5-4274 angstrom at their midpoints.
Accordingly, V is 0.04 mag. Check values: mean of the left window 1.11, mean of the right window 1.18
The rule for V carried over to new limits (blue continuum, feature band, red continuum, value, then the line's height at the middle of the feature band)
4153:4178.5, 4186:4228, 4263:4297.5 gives -0.04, 1.09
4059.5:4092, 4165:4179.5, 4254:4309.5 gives 0.08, 1.11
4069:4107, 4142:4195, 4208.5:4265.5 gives 0.06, 1.14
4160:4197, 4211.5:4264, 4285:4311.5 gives -0.10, 1.05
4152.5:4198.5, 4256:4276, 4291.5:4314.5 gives -0.14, 1.03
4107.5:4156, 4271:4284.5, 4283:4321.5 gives -0.06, 1.1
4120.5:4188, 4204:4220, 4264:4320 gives -0.04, 1.1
